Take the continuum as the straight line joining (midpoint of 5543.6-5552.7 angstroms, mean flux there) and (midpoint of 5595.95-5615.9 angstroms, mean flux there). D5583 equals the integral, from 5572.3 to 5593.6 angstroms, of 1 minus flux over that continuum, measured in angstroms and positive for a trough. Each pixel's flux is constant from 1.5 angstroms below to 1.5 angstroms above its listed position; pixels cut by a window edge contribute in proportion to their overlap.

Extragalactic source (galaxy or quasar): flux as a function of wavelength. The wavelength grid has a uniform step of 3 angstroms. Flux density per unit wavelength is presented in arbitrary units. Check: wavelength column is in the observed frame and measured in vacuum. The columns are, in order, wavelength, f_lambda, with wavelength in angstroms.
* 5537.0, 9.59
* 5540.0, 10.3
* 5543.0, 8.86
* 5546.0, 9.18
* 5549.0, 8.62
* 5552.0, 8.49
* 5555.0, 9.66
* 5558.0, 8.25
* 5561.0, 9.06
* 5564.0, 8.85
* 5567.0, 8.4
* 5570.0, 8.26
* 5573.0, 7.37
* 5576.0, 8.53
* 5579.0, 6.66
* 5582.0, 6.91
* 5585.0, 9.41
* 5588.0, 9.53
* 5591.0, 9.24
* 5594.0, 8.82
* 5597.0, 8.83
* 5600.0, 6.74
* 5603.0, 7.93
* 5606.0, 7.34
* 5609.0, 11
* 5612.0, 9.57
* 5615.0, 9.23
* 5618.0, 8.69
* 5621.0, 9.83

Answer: 0.99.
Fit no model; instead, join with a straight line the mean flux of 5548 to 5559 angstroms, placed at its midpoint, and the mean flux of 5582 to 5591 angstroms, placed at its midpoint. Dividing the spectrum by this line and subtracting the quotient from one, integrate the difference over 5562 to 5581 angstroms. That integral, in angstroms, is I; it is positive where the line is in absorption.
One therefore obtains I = 1.9 angstroms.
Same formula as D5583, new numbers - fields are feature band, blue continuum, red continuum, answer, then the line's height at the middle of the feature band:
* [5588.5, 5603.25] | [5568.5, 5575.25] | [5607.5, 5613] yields 1.5 angstroms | 9.43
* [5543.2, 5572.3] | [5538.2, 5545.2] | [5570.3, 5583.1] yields -0.5 angstroms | 8.59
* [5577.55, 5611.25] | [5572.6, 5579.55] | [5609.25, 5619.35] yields 0.3 angstroms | 8.49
